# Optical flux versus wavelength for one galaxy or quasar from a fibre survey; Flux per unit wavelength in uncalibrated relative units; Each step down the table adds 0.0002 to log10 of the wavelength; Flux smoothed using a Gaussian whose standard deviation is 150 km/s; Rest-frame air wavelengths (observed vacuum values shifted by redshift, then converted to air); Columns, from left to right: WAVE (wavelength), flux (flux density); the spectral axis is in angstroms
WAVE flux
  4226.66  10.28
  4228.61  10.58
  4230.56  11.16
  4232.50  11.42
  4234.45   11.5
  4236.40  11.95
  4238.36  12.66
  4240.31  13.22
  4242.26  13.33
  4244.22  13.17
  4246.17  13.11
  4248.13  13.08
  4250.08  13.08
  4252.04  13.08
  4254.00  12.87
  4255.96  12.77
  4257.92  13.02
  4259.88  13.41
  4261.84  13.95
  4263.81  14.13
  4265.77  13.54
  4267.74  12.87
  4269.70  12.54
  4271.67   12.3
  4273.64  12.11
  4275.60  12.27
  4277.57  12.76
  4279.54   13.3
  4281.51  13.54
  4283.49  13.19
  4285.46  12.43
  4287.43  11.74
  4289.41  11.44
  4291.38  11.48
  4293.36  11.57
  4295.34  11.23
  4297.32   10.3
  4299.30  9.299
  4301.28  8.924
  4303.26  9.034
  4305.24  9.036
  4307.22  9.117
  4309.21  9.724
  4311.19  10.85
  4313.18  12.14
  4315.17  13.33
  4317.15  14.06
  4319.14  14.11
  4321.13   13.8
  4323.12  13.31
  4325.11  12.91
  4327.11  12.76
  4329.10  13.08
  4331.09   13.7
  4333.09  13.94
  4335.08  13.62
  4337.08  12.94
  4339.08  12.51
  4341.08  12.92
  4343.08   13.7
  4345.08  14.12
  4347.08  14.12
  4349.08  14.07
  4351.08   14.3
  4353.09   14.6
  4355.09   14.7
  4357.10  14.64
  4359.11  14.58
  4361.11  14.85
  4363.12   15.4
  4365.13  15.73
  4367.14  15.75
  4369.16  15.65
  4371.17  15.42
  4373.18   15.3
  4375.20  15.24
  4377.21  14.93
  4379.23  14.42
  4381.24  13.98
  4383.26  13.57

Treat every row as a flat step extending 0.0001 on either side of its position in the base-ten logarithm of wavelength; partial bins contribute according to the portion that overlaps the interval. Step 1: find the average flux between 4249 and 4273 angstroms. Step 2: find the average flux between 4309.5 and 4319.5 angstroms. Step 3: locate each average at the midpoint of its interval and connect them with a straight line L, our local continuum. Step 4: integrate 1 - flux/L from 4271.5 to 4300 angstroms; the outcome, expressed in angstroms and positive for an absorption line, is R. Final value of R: 2.1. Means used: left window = 13.1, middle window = 11.9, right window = 12.6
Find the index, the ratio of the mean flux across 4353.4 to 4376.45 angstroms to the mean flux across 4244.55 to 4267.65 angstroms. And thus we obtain 1.15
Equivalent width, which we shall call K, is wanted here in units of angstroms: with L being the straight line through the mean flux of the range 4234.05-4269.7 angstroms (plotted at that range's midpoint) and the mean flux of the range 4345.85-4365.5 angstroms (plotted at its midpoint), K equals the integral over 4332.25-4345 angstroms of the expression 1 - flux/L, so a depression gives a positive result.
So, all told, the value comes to 0.95 angstroms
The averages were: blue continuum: 13.1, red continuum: 14.7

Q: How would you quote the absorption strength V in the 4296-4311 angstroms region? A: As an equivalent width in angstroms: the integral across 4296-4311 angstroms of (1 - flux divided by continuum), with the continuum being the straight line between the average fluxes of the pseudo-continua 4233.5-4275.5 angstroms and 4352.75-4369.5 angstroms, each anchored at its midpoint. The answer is 4.8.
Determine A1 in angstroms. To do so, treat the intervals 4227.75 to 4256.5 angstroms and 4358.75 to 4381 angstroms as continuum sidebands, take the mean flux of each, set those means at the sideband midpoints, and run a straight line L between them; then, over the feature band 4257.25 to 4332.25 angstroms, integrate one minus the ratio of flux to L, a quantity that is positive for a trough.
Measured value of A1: 7.74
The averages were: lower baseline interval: 12.5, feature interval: 12.2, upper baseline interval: 15.2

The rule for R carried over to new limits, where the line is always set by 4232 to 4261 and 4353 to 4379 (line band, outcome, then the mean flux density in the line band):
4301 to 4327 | 4.5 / 11.7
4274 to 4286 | 0.5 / 12.9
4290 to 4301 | 2.5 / 10.7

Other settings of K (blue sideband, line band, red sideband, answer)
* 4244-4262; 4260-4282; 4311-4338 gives 0.2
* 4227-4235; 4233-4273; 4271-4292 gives -4.4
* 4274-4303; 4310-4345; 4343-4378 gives 0.6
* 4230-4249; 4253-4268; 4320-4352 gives -0.8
